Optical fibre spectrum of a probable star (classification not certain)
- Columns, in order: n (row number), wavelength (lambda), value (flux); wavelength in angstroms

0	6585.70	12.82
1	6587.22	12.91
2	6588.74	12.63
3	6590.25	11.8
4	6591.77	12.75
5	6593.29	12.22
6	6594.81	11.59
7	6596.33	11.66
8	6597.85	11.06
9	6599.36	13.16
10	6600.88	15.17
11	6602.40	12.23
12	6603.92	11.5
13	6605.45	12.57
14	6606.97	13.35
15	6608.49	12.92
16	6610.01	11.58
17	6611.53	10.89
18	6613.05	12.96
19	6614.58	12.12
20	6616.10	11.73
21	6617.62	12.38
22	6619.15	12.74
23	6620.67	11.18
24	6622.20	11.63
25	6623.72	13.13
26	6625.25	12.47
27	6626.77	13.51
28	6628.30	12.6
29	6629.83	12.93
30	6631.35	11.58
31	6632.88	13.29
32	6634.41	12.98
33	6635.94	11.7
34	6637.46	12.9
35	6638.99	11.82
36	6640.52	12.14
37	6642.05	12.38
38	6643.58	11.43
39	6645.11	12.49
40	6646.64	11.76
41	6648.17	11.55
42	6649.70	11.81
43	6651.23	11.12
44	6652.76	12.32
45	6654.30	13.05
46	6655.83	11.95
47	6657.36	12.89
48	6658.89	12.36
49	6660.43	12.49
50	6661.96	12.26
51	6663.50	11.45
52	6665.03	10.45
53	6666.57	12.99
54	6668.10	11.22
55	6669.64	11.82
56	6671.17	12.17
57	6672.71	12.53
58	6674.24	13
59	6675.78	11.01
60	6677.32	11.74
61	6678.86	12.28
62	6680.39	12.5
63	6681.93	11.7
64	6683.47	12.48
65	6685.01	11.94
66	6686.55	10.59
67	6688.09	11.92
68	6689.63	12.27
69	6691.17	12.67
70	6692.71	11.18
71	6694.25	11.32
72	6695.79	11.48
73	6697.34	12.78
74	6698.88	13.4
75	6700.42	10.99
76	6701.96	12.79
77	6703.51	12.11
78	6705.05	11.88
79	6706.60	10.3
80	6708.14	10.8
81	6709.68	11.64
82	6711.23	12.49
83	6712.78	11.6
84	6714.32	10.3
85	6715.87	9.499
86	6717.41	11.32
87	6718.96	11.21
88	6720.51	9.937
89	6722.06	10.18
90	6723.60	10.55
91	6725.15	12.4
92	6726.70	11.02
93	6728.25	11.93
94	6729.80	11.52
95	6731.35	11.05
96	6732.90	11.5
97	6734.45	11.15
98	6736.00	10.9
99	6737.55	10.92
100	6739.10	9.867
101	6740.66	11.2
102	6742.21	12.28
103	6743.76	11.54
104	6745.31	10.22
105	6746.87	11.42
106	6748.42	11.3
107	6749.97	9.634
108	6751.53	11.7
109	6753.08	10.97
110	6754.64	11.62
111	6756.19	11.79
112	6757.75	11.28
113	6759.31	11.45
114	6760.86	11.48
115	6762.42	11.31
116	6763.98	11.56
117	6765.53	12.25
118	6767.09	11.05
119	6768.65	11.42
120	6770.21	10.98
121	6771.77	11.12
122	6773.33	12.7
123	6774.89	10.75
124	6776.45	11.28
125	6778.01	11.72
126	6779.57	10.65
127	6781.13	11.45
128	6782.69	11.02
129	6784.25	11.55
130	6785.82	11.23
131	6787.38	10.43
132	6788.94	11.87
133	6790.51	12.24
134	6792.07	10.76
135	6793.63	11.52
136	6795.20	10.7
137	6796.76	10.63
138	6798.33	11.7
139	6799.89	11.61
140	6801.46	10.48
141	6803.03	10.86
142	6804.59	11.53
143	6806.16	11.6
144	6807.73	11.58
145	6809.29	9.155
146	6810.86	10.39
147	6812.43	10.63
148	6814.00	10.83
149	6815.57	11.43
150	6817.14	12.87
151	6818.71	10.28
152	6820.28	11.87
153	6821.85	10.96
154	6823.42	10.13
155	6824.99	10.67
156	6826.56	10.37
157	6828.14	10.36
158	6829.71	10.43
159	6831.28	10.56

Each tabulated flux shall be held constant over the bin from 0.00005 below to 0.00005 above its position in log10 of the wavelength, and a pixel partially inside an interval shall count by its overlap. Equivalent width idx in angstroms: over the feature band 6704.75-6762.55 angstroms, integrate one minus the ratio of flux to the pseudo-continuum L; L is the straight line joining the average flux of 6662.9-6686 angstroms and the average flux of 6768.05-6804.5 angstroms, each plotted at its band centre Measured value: 2.2 angstroms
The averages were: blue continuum 11.9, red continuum 11.3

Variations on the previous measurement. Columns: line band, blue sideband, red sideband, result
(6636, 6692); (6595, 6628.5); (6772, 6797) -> 0.05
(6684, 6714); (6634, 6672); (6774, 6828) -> -0.08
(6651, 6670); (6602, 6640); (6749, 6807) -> 0.04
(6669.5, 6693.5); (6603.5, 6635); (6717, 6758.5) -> -0.55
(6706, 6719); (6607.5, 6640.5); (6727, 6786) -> 0.69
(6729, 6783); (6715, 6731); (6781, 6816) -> -1.23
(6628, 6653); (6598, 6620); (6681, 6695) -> 0.11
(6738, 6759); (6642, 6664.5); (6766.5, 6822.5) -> 0.60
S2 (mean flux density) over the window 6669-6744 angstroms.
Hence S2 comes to 11.5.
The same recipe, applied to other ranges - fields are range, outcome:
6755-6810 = 11.3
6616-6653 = 12.2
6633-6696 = 12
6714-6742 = 11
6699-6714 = 11.7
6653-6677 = 12.1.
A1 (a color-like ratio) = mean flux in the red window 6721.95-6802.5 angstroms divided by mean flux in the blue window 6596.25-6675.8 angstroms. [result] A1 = 0.92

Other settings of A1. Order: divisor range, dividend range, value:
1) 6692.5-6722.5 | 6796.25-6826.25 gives 0.97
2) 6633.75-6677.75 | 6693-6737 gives 0.94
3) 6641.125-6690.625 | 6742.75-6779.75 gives 0.94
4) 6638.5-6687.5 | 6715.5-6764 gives 0.93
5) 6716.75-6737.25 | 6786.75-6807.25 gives 1.01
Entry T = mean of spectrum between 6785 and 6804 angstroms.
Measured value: 11.2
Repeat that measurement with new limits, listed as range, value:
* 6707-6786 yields 11.2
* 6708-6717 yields 11.1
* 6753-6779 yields 11.5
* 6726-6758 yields 11.2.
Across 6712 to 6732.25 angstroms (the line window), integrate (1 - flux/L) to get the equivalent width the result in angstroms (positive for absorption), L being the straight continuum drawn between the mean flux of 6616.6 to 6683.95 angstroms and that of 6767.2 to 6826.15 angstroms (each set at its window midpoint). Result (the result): 1.22 angstroms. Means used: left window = 12.2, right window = 11.1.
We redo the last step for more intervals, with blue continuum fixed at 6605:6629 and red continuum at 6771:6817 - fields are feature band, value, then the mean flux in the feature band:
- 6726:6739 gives 0.46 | 11.2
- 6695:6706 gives -0.35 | 12.2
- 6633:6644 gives -0.06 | 12.3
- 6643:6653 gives 0.32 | 11.8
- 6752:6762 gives -0.01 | 11.4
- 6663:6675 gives 0.05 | 12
